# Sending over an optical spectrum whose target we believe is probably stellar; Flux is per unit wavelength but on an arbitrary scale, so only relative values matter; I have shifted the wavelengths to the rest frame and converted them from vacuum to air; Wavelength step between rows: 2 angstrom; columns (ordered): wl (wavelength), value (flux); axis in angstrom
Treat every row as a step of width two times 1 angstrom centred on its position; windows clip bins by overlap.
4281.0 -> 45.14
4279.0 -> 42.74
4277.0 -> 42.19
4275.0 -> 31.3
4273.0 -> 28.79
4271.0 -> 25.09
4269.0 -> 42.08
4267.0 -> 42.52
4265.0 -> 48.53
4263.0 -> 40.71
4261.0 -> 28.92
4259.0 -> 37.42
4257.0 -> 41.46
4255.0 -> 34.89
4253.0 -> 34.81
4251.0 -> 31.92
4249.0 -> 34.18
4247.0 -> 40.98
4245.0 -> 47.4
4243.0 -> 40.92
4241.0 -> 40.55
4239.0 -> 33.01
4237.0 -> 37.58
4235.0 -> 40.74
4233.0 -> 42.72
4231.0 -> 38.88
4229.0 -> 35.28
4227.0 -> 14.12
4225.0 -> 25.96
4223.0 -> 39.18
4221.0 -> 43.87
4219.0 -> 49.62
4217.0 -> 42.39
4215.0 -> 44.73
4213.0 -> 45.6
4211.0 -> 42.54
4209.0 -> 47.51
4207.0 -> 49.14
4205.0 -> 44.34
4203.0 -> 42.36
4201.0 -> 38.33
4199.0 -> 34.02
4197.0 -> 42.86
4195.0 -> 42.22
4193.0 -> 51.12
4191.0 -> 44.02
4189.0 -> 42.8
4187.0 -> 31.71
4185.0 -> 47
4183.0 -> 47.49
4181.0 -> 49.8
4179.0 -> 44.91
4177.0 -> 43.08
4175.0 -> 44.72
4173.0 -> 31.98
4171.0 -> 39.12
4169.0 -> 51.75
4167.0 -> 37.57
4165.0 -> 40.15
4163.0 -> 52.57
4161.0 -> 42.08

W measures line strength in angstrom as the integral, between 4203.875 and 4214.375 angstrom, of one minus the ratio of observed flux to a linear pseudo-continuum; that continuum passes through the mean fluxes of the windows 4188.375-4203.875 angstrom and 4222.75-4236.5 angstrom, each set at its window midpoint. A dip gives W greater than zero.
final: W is -1.9 angstrom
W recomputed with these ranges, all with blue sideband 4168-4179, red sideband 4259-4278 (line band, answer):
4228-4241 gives 0.17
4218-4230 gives 1.45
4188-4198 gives -0.82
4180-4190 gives -0.49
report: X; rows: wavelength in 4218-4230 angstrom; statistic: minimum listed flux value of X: 14.12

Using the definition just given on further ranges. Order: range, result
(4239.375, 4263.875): 28.92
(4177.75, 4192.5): 31.71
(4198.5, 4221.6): 34.02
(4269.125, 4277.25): 25.09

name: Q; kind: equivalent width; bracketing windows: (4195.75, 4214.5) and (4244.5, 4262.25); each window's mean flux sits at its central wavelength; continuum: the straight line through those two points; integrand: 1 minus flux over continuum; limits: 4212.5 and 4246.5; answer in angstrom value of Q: 0.7 angstrom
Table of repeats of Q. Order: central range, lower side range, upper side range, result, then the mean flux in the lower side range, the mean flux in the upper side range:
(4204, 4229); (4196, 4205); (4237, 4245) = -0.5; 39.9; 39.2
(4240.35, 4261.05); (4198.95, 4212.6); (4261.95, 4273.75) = 0.9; 43.3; 38.1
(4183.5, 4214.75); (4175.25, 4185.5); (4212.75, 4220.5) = 1.9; 46.3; 45.5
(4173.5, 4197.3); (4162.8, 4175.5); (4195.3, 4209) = -1.2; 41.8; 42.3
